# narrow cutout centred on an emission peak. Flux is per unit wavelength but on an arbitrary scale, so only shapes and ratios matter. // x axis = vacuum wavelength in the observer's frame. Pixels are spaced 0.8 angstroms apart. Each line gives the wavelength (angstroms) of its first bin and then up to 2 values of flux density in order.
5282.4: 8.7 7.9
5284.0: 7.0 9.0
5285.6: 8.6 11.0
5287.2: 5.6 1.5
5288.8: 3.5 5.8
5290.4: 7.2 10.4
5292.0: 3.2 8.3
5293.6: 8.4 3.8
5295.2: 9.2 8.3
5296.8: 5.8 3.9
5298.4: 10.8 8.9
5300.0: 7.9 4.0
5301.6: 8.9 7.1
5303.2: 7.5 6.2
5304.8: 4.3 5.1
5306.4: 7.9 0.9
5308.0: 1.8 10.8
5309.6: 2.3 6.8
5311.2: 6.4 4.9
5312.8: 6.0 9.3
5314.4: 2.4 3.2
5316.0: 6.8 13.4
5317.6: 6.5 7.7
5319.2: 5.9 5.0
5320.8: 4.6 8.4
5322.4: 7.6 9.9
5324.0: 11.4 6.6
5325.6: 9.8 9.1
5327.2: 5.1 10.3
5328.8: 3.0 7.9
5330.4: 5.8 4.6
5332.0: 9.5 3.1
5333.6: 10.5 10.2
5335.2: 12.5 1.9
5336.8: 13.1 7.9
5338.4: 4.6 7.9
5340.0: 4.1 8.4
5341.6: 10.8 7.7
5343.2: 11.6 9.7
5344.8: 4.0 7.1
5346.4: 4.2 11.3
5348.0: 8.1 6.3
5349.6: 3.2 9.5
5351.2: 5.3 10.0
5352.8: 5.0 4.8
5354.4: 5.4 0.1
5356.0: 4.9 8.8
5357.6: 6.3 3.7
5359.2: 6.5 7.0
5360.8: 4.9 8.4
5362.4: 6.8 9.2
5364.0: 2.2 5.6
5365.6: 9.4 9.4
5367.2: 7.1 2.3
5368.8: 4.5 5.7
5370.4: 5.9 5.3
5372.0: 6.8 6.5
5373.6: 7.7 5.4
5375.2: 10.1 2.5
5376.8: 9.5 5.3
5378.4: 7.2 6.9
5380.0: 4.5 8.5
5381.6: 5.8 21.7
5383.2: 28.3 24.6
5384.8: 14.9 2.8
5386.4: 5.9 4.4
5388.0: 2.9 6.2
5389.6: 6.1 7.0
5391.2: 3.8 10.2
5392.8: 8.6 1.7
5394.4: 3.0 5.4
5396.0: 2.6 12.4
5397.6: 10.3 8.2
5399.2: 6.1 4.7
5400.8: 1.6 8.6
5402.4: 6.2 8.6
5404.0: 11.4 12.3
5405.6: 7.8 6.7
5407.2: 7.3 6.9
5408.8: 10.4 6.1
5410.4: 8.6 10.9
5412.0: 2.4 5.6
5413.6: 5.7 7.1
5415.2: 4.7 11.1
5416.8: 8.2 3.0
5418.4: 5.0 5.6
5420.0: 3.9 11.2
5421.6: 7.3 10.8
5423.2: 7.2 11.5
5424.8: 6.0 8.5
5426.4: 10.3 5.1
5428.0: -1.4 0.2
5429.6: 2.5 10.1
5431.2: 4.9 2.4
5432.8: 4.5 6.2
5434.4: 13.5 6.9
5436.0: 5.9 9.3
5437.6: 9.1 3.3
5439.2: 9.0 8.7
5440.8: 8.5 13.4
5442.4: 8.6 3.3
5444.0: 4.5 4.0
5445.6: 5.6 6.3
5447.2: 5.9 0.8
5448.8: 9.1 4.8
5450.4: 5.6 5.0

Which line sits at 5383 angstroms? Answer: H-beta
